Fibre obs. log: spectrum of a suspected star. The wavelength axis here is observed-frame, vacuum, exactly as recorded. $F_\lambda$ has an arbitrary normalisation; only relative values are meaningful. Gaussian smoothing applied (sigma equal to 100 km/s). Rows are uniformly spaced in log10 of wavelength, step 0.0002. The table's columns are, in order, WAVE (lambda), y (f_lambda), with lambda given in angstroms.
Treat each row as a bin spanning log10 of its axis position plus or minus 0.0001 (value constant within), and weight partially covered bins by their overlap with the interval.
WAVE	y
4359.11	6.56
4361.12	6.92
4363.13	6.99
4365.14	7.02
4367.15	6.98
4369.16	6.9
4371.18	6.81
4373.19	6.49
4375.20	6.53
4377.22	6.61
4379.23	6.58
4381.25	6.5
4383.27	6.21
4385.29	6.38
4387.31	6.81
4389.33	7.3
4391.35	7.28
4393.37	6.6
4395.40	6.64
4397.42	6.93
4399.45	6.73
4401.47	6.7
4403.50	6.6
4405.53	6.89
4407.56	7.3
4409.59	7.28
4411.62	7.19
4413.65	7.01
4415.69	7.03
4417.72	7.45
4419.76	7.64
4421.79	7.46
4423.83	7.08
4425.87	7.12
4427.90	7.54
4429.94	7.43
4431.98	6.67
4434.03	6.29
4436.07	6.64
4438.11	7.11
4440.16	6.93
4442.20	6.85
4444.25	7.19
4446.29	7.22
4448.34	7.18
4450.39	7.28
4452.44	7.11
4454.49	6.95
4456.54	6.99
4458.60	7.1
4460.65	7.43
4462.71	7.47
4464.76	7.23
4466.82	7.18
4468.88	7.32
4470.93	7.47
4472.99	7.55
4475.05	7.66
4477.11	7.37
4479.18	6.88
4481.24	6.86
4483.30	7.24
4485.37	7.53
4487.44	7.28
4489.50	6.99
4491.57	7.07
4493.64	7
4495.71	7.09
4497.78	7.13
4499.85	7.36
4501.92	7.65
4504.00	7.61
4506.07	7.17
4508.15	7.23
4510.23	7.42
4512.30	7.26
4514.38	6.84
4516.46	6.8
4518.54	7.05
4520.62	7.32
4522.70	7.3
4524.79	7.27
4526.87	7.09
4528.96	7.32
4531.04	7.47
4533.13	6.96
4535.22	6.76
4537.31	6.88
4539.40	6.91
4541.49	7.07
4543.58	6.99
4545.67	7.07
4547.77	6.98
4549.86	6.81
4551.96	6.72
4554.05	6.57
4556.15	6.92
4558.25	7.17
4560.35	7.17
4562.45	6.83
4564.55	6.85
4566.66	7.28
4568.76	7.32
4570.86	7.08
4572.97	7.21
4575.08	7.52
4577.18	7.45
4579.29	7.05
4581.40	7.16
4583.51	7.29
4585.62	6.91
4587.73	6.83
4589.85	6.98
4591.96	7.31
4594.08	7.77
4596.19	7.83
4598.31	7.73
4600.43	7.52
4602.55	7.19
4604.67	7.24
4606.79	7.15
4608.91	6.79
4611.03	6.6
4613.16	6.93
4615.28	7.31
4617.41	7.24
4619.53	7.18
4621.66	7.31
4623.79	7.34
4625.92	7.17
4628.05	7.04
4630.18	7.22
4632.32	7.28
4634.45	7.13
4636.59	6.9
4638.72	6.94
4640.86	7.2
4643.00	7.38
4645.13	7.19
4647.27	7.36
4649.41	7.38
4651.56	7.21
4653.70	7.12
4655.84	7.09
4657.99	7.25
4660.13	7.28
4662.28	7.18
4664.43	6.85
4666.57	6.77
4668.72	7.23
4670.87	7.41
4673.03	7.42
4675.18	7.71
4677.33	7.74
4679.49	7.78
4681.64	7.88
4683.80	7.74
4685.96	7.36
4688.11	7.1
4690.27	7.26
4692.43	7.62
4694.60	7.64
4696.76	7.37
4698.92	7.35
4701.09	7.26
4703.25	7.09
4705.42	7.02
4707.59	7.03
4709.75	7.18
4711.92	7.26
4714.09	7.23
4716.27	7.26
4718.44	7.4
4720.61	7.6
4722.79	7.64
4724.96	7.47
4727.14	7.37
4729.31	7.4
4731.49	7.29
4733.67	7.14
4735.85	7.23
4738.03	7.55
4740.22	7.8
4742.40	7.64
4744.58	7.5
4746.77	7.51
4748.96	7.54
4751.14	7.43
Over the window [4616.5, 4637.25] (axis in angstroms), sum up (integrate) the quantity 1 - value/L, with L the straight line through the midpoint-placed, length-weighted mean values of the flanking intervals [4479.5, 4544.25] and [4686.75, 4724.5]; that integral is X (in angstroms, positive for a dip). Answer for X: 0.2 angstroms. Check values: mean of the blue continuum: 7.16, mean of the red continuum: 7.32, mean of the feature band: 7.19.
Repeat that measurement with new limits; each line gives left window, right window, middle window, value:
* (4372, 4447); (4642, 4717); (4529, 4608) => 0.2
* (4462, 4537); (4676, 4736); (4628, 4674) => 1.0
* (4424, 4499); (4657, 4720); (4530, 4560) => 1.1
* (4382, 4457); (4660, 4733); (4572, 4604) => -0.4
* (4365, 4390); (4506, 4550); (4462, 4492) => -1.4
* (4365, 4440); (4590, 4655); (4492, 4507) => -0.5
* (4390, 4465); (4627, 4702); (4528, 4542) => 0.2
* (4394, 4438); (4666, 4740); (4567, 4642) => 0.6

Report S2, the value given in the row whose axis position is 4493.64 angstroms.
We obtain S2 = 7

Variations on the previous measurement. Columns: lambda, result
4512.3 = 7.26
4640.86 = 7.2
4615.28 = 7.31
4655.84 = 7.09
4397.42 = 6.93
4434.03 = 6.29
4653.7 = 7.12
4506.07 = 7.17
